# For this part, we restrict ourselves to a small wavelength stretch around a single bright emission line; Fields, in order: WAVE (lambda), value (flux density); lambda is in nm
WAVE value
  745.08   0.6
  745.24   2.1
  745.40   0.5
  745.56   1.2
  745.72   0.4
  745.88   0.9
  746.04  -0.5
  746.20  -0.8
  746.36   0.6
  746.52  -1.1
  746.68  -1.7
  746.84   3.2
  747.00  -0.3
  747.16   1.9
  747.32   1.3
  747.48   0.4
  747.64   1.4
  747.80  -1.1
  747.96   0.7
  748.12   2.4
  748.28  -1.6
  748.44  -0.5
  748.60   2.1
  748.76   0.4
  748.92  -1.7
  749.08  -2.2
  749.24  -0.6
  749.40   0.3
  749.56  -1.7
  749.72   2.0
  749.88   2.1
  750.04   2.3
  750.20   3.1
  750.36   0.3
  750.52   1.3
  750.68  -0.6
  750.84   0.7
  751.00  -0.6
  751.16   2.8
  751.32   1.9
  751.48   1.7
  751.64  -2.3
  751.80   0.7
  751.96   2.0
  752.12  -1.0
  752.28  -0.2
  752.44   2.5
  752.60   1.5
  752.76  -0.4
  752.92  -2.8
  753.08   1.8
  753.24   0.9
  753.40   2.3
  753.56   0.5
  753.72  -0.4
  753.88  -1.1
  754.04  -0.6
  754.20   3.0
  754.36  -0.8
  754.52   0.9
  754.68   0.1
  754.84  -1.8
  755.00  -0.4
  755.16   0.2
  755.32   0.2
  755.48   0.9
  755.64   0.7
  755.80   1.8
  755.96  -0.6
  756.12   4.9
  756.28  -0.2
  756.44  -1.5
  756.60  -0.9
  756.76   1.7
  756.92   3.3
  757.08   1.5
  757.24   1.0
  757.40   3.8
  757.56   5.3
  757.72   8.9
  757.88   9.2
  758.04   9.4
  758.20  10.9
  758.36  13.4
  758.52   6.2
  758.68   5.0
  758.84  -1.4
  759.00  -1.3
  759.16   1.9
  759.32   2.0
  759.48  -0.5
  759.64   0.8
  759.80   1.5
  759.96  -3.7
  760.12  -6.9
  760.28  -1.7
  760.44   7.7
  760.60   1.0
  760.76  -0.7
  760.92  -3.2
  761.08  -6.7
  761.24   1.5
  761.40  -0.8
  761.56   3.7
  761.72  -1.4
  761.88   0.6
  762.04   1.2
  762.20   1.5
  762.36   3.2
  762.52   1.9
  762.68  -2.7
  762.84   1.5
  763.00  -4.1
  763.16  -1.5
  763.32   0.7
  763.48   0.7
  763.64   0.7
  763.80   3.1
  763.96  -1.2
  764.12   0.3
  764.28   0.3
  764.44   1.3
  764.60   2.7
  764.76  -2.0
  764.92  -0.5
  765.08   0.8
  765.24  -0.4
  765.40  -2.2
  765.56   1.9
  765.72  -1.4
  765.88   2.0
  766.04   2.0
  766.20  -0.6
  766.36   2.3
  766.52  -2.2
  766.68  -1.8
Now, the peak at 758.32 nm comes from [O II]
